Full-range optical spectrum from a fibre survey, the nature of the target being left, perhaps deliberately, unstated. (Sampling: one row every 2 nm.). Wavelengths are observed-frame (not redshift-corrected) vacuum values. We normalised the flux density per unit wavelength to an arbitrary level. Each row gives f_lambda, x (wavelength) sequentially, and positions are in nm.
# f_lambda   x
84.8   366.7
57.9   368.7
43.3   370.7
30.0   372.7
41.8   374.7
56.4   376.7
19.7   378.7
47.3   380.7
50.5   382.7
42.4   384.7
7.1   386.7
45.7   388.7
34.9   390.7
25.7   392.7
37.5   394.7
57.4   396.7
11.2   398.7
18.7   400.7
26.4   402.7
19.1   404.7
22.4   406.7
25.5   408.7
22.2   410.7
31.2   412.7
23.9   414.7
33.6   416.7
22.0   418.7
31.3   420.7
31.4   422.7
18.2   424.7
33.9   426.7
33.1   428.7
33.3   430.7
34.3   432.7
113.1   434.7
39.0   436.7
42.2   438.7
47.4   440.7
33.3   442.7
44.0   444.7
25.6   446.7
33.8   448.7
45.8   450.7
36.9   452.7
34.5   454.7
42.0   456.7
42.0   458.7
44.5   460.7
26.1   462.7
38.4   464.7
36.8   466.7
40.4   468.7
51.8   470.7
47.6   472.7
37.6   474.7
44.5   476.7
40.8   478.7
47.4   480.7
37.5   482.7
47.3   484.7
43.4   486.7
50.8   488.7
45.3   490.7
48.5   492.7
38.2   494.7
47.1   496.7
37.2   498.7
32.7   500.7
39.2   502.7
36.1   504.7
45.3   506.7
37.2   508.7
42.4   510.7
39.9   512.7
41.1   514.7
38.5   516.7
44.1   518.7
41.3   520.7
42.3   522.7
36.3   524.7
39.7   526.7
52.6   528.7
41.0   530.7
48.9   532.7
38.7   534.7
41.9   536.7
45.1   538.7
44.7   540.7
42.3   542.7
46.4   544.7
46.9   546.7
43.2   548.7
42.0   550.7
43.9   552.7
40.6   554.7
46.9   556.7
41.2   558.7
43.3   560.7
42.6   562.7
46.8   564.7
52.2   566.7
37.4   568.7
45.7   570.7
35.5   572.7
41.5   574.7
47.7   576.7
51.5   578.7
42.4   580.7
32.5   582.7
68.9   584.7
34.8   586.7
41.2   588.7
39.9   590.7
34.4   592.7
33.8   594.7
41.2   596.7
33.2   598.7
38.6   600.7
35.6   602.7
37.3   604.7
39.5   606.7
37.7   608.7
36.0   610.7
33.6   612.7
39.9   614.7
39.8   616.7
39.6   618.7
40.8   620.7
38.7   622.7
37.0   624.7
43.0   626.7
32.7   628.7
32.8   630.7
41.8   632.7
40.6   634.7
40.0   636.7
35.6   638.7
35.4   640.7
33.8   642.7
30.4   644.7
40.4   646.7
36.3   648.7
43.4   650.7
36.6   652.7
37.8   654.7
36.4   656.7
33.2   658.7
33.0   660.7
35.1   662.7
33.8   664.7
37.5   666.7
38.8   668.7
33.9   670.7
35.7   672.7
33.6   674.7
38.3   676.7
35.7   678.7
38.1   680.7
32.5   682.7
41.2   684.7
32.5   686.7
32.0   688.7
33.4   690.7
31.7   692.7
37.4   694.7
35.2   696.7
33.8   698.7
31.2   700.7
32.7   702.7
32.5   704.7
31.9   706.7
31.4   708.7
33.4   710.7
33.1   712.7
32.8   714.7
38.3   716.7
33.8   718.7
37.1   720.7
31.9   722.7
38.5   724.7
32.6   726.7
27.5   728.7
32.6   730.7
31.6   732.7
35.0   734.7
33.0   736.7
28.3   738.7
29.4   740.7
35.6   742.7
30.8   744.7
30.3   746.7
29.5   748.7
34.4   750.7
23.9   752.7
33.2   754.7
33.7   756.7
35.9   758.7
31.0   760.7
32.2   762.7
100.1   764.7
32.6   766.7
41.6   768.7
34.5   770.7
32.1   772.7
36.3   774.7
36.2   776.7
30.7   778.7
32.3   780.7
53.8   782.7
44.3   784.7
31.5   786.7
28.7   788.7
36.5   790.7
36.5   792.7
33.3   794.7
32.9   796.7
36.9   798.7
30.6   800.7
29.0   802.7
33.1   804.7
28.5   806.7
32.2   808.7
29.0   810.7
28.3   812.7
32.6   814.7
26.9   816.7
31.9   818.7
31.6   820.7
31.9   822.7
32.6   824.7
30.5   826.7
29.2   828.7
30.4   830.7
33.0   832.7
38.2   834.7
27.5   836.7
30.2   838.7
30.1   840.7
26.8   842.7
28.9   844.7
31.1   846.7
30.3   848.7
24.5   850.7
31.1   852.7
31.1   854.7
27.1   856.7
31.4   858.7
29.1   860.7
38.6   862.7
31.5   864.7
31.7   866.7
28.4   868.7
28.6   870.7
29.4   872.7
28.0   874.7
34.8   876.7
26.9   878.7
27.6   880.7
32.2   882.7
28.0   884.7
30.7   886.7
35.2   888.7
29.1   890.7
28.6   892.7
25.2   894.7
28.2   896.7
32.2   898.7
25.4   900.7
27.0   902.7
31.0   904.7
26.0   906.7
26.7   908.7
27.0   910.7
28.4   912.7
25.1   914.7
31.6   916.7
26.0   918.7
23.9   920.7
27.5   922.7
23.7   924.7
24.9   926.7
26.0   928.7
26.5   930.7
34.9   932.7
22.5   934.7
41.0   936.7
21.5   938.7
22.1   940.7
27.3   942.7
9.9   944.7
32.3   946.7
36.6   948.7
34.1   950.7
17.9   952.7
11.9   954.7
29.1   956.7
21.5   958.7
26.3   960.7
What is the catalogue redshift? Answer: 0.166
